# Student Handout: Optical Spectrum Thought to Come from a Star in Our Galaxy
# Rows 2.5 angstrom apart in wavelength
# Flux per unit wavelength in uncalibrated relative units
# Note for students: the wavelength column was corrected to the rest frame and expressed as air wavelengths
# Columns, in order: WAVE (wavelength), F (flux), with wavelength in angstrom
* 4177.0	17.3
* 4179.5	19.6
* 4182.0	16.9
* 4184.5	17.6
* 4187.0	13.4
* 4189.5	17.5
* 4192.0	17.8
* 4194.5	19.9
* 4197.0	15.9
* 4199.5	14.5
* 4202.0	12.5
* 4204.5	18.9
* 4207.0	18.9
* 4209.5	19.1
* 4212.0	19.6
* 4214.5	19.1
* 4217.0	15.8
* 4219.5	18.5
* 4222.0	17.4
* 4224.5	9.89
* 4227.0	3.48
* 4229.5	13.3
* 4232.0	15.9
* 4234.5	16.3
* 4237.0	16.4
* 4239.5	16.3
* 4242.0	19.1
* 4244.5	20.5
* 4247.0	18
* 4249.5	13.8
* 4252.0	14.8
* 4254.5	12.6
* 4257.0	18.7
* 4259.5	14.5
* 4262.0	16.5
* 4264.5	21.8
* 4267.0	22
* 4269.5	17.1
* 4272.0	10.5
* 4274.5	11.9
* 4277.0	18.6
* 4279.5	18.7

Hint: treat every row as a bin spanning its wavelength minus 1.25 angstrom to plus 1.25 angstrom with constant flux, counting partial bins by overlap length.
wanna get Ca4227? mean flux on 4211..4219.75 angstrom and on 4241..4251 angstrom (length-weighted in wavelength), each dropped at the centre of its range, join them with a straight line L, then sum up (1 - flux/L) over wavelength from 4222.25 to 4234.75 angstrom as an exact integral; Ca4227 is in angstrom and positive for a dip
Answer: 4.3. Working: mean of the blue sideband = 18.2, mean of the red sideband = 17.7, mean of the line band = 11.9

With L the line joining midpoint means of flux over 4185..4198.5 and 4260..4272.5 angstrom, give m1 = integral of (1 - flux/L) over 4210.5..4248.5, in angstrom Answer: 3.0 angstrom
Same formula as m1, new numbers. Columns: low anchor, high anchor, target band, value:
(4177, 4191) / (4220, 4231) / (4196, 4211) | -2.4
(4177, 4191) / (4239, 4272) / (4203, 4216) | -1.4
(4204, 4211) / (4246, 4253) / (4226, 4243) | 2.2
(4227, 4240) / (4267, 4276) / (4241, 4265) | -3.9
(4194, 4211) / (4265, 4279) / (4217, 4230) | 3.1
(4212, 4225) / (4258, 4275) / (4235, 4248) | -1.0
